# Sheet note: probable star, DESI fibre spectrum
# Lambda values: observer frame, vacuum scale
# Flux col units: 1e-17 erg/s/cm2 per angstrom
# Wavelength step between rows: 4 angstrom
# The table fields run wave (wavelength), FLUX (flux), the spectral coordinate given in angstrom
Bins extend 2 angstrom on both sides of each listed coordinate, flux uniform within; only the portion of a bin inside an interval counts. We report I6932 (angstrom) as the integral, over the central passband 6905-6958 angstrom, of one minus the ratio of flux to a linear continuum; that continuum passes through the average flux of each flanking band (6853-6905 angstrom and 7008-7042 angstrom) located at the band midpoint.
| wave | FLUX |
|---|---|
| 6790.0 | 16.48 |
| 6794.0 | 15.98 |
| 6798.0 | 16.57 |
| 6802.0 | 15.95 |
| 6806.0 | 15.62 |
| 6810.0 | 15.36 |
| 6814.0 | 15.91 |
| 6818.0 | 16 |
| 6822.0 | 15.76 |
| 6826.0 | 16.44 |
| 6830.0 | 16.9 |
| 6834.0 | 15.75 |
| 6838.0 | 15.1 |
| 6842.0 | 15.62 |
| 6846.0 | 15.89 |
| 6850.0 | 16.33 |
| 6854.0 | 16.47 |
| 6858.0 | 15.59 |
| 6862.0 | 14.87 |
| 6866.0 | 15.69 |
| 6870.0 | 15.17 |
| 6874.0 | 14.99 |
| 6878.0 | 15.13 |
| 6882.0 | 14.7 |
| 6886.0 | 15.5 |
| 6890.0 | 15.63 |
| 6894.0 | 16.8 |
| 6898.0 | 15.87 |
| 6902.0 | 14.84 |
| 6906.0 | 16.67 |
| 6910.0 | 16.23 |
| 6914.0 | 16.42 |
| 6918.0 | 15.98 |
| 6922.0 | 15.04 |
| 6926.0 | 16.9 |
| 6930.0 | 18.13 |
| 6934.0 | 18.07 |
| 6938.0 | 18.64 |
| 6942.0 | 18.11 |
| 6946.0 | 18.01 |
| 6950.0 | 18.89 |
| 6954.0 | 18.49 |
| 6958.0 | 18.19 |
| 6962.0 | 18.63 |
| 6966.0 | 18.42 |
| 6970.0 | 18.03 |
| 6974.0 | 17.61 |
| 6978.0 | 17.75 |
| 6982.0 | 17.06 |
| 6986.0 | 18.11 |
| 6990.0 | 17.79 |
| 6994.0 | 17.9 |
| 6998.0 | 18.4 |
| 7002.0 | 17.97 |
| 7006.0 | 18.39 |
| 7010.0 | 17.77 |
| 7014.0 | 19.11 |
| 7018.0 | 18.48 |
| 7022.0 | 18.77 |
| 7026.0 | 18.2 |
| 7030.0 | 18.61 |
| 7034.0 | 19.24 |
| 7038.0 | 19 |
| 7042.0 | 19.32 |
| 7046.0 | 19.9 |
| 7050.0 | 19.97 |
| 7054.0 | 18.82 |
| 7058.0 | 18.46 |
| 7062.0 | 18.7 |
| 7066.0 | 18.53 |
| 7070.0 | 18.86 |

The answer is -2.4 angstrom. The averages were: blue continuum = 15.5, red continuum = 18.7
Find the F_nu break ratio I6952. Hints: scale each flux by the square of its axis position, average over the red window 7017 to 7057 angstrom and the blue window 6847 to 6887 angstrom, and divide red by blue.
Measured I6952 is 1.3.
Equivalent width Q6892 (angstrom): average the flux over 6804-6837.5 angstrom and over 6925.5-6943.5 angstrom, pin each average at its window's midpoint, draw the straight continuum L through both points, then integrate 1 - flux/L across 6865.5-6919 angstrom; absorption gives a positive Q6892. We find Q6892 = 4.9 angstrom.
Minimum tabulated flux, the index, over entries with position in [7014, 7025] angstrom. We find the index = 18.48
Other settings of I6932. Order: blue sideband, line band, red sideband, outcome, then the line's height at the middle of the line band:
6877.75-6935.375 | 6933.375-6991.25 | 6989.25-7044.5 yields -2.7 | 17.3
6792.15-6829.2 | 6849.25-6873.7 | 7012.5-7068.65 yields 1.5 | 16.6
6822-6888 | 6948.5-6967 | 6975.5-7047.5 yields -1.1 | 17.5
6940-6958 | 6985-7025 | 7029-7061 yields 1.2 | 18.8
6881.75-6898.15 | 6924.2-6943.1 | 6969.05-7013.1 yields -1.4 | 16.7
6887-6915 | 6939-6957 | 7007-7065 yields -1.4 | 17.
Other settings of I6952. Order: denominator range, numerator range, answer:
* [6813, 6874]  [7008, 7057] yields 1.26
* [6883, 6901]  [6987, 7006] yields 1.18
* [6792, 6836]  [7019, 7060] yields 1.27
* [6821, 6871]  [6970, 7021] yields 1.19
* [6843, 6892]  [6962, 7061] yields 1.24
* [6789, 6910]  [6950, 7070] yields 1.23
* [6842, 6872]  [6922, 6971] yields 1.18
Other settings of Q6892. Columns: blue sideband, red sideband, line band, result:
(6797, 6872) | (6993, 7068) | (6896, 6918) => 1.2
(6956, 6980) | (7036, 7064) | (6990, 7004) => 0.3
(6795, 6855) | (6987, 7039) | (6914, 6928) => 1.0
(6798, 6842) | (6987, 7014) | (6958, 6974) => -0.5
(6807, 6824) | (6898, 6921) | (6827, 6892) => 1.0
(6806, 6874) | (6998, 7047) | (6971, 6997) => 0.5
